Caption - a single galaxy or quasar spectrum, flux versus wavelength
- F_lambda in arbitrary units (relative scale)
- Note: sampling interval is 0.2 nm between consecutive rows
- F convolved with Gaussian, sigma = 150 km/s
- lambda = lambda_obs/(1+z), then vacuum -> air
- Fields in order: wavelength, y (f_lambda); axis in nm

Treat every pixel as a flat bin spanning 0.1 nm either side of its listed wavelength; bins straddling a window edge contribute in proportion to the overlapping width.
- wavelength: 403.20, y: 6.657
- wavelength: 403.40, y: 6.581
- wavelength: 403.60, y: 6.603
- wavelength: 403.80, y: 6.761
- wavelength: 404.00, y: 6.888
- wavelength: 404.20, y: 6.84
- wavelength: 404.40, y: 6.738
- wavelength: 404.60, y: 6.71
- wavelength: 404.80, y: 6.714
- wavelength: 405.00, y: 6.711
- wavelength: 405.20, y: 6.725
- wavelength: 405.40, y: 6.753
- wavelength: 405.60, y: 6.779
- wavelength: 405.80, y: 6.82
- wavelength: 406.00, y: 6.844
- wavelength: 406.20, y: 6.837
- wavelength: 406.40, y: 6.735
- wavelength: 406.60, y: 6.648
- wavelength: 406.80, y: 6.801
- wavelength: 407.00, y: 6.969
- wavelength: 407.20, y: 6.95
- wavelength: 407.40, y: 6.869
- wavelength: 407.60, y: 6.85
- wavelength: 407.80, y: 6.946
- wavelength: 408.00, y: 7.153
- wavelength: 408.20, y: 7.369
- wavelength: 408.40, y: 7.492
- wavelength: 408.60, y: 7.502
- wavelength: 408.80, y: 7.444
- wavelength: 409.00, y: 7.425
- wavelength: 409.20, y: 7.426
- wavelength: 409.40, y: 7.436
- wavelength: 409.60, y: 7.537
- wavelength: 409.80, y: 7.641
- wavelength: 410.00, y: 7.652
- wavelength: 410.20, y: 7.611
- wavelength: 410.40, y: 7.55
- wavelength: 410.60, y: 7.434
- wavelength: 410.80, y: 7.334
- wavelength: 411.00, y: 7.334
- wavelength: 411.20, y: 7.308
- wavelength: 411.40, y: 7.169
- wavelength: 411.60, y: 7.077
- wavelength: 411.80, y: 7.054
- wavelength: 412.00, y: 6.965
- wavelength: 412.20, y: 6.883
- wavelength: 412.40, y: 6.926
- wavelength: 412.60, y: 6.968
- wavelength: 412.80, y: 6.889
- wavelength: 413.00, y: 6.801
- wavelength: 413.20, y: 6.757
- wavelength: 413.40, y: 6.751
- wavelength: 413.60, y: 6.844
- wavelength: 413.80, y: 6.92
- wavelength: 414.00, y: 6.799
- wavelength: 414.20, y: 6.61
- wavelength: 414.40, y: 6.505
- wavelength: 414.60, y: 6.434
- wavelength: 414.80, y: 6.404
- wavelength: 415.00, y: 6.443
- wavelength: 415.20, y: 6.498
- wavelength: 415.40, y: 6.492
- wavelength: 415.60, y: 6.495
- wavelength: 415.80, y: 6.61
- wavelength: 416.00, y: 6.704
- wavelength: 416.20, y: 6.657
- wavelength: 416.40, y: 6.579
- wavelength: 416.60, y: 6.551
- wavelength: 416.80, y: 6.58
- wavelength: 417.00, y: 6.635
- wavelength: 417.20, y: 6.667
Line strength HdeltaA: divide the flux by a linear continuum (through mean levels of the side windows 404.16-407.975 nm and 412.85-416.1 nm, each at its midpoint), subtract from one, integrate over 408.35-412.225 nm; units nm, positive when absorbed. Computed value -0.38 nm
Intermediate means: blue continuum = 6.81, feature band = 7.37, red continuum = 6.63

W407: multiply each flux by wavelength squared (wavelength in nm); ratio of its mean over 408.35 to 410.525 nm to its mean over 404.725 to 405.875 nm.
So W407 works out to 1.1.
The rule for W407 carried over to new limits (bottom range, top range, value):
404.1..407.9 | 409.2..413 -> 1.09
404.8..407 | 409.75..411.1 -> 1.13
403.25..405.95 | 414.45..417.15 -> 1.03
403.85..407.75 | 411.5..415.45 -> 1.03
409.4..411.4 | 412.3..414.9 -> 0.92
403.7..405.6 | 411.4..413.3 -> 1.07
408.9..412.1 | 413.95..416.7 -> 0.91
